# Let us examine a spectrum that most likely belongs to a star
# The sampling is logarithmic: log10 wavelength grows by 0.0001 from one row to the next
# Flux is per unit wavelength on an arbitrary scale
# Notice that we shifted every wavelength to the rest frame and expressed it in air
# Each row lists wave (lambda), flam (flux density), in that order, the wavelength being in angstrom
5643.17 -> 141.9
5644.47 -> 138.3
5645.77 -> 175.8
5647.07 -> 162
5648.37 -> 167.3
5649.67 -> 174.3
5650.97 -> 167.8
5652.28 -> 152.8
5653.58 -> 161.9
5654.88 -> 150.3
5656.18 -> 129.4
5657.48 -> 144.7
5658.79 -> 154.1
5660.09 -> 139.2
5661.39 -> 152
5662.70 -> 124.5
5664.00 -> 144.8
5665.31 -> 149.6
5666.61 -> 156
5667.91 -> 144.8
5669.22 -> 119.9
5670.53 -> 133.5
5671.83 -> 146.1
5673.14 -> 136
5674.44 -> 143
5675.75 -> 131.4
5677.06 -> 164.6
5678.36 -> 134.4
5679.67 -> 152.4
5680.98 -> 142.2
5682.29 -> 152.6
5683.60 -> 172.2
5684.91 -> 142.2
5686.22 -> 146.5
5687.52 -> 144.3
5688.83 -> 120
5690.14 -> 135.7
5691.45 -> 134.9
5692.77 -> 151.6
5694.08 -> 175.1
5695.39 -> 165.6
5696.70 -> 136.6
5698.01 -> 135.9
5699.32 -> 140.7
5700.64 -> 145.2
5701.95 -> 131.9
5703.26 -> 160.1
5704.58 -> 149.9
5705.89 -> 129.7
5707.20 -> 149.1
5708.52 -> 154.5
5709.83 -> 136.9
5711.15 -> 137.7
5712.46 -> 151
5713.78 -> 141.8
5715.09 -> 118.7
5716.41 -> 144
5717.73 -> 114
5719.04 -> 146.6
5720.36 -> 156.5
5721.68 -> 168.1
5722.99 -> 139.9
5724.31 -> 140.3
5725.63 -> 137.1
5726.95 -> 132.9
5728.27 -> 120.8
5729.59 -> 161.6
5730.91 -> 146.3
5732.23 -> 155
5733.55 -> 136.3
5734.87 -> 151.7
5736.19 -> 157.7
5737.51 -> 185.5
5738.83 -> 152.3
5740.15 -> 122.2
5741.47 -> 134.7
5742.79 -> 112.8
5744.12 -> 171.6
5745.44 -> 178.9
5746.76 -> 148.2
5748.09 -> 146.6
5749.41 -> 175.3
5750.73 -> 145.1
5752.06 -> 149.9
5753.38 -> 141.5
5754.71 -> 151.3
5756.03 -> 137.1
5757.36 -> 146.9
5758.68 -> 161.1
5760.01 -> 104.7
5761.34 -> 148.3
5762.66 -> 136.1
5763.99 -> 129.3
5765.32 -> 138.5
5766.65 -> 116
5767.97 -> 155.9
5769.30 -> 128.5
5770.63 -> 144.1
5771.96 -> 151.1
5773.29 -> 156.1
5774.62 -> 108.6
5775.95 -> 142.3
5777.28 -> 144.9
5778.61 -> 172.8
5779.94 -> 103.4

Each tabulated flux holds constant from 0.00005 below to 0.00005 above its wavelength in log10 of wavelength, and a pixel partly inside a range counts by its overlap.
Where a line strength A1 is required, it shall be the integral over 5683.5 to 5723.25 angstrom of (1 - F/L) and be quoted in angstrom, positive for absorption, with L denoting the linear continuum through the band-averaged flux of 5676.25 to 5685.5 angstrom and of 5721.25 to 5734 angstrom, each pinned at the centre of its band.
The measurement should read 0.9 angstrom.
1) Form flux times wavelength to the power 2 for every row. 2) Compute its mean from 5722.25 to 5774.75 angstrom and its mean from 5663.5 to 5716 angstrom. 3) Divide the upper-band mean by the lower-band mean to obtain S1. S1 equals 1.0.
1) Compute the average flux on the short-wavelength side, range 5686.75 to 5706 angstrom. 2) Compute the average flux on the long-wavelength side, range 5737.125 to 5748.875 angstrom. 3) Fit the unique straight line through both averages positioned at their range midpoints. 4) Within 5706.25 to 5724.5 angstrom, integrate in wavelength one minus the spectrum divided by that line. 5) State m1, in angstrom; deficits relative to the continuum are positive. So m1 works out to 0.5 angstrom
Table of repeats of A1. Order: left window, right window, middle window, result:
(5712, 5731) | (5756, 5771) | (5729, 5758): -2.4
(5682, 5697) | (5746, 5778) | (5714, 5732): 0.6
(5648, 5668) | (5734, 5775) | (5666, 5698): 1.0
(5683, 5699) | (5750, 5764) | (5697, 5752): -0.5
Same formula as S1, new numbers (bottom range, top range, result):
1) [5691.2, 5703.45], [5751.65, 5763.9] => 0.98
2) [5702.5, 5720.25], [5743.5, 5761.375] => 1.08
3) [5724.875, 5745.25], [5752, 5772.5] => 0.97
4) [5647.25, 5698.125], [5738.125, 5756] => 1.03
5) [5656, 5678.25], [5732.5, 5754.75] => 1.09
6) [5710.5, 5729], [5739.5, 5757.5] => 1.07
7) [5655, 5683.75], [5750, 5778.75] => 1.01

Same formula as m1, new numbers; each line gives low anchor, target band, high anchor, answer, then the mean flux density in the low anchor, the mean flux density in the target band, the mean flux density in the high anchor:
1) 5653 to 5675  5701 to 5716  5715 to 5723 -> 0.09 angstrom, 143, 142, 143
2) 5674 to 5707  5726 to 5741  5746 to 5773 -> -0.32 angstrom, 146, 147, 143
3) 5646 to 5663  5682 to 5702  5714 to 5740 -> 0.42 angstrom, 153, 146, 145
